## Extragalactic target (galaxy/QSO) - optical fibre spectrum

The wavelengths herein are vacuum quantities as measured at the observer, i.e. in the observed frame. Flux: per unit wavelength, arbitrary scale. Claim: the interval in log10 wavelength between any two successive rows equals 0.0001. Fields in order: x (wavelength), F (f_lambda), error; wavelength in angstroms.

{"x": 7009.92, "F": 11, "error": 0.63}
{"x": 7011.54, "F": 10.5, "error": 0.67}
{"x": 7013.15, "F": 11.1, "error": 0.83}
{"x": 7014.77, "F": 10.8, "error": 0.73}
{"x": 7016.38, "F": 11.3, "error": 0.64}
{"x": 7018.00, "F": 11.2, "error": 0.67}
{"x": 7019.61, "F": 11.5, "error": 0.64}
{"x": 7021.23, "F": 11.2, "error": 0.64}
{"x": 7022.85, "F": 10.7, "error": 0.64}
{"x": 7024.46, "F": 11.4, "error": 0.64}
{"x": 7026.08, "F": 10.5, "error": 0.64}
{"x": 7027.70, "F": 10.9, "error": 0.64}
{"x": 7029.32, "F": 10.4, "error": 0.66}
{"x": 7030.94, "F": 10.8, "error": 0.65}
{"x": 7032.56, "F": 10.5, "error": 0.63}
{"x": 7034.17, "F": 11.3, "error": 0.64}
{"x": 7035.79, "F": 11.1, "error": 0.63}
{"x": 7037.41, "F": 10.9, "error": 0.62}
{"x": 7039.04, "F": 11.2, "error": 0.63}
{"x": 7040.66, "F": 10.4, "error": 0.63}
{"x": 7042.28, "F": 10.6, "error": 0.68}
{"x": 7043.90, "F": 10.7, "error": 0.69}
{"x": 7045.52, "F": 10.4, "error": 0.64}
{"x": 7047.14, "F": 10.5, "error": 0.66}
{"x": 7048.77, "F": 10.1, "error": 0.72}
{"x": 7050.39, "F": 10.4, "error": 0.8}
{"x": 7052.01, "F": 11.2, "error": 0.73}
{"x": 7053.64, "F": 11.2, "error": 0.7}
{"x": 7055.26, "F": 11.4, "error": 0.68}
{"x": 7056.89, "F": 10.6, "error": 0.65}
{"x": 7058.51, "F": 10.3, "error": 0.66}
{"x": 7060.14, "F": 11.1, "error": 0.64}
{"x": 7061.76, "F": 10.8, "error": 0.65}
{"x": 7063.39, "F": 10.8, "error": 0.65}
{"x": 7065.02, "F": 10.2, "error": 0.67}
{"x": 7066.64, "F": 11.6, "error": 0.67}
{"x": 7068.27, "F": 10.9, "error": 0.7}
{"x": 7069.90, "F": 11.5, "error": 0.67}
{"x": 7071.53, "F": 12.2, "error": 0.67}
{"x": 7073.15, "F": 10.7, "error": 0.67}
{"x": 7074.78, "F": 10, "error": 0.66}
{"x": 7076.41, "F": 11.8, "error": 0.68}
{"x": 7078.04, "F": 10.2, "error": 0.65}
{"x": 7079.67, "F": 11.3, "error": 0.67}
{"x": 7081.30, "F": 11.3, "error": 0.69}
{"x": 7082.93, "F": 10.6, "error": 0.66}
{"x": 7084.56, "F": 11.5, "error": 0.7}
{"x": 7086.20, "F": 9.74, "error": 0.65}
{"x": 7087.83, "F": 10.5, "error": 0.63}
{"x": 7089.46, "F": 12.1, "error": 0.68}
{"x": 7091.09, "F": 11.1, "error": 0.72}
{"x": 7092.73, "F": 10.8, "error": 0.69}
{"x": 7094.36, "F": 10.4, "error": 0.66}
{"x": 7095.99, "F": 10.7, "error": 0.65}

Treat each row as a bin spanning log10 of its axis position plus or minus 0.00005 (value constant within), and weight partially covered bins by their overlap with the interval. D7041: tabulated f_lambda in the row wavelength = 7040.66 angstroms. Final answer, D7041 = 10.4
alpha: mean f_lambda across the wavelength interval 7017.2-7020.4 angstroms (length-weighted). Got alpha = 11.4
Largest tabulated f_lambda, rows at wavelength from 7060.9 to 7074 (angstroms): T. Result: 12.2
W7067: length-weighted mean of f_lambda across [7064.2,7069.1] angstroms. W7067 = 10.9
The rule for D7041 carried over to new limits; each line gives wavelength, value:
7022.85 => 10.7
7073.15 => 10.7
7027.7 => 10.9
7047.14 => 10.5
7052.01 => 11.2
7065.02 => 10.2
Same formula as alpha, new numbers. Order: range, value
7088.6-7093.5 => 11.3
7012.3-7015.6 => 11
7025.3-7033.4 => 10.6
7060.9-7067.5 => 10.9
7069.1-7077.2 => 11.2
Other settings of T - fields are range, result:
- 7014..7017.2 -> 11.3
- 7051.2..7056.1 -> 11.4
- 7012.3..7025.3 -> 11.5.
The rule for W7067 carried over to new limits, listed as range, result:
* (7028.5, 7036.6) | 10.8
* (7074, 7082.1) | 10.9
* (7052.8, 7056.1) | 11.3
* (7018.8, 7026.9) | 11.1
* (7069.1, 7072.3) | 11.8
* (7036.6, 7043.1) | 10.8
